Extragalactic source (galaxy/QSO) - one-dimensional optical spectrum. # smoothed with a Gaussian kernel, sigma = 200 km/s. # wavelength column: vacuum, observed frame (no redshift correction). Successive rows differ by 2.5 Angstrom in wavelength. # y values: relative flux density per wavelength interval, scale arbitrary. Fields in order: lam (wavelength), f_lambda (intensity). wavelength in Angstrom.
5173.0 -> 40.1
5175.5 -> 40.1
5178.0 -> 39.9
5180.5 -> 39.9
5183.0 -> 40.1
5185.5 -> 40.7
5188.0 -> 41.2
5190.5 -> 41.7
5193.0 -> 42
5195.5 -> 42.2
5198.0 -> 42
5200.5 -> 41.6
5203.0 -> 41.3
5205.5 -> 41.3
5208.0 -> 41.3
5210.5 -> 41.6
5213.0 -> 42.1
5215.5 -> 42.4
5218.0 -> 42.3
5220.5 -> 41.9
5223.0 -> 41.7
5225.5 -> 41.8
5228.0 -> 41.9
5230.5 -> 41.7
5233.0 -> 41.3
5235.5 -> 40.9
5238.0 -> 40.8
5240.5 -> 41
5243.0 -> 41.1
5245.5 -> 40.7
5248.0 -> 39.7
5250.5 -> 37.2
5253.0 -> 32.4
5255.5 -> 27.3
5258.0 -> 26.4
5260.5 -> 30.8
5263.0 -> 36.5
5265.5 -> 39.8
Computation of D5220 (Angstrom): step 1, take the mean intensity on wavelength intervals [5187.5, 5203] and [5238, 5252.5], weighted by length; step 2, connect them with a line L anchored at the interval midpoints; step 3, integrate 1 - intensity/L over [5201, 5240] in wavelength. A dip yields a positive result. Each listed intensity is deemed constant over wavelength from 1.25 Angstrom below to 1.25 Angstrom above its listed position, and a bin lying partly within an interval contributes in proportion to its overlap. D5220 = -0.9 Angstrom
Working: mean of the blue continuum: 41.8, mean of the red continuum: 39.6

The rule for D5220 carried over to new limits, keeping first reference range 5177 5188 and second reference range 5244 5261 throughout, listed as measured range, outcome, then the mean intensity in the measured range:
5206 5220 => -1.7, 41.9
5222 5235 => -2.0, 41.6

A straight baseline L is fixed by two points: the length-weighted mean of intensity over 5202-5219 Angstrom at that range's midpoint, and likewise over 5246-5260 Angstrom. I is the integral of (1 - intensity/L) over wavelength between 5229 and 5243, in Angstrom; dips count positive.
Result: -1.8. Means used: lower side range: 41.8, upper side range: 32.9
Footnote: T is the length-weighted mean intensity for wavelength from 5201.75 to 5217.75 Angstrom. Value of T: 41.7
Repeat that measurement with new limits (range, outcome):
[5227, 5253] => 40.2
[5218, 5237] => 41.6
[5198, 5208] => 41.5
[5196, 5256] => 40.5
